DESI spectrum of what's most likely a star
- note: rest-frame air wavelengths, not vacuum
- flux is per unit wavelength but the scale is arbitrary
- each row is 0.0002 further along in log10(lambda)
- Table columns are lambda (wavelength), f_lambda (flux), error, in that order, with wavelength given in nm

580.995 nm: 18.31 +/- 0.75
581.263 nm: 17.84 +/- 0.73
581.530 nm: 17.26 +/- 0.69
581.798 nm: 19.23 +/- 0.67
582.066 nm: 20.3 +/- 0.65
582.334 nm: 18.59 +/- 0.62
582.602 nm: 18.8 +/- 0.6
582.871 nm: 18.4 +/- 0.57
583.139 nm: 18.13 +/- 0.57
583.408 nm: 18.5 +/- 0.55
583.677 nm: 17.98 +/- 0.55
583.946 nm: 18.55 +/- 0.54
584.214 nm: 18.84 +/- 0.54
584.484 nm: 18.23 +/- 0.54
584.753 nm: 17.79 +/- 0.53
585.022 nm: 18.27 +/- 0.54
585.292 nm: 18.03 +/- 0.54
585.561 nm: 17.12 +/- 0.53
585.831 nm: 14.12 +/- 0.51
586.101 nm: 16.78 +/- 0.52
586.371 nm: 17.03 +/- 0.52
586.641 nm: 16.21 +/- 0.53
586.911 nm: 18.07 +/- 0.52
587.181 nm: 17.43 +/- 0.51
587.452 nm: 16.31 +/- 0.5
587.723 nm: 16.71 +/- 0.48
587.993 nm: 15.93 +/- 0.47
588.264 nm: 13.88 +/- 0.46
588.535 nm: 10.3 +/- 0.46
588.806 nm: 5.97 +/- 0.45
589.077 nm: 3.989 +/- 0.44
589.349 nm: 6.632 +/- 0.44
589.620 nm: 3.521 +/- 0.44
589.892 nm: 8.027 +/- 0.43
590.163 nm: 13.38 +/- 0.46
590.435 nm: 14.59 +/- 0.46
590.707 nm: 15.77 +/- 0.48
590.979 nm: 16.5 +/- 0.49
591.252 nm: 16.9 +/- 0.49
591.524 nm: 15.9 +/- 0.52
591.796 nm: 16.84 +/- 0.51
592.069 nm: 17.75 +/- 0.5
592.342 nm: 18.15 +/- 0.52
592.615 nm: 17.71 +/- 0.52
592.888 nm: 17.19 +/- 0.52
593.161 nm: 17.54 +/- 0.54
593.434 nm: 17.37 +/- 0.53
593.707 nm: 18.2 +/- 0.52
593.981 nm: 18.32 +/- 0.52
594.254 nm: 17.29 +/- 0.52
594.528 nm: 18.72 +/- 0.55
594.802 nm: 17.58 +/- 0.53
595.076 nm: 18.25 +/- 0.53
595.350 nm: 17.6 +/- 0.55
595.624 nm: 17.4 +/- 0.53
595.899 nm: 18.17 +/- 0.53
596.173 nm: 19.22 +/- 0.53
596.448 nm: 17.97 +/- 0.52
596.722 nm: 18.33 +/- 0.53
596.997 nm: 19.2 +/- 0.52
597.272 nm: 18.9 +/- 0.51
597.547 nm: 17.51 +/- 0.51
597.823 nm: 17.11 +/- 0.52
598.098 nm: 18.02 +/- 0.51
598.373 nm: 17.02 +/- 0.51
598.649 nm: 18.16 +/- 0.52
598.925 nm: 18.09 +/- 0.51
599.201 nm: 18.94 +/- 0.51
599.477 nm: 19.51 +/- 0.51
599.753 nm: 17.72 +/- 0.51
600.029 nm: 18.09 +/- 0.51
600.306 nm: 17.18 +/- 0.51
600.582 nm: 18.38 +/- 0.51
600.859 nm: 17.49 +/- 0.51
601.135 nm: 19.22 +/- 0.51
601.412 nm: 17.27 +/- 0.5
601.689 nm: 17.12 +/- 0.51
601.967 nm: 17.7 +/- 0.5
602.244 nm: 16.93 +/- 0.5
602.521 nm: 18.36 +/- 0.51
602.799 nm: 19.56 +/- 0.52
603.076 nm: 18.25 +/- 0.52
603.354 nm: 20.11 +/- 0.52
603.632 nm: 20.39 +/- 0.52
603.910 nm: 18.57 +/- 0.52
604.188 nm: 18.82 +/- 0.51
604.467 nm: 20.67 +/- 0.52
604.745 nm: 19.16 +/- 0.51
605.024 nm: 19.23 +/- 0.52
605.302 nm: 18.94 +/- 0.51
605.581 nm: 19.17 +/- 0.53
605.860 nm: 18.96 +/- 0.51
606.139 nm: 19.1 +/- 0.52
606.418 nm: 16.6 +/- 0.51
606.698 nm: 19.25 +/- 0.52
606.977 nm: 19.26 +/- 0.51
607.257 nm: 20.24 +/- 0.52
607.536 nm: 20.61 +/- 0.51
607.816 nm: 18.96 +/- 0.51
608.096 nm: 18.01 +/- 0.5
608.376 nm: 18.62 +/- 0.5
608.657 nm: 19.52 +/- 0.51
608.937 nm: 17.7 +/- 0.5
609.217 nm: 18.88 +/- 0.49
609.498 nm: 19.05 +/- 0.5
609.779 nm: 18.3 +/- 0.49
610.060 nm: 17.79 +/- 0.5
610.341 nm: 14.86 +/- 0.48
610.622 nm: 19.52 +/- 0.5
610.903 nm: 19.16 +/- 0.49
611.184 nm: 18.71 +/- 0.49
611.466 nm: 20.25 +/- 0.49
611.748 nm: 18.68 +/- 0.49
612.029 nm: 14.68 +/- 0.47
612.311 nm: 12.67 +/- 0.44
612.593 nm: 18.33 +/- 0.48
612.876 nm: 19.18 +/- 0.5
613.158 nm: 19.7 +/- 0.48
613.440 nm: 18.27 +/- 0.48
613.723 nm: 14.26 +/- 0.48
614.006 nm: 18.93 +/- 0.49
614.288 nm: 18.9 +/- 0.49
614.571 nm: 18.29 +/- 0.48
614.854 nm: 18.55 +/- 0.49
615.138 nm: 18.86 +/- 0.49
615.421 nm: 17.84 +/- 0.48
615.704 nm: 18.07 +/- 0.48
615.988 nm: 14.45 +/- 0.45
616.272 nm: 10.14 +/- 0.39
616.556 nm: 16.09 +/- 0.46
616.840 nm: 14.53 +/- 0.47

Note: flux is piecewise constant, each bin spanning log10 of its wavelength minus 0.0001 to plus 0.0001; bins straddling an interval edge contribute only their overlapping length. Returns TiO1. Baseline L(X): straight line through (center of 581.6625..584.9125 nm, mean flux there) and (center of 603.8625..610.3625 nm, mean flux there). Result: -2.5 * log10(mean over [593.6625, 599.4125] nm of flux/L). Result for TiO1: 0.04 mag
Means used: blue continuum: 18.6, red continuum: 18.8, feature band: 18.1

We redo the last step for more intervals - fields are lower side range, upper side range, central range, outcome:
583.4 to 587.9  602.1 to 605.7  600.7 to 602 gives 0.06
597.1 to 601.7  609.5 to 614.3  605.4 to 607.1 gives -0.05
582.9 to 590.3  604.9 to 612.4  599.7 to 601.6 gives -0.05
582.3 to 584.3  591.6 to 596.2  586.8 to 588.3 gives 0.10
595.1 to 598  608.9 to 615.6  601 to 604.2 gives -0.03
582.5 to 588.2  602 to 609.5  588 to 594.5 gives 0.26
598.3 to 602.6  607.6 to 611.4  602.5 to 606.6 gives -0.05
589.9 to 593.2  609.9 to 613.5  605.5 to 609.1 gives -0.09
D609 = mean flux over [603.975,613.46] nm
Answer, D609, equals 18.6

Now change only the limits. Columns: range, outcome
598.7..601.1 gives 18.2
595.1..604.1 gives 18.2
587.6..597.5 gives 15.5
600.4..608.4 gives 18.8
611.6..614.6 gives 17.4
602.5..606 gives 19.3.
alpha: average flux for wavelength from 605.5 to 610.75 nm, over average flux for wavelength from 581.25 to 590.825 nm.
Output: 1.21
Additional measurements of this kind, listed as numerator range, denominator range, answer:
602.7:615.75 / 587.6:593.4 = 1.37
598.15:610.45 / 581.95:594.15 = 1.18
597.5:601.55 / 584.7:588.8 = 1.13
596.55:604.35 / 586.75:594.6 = 1.25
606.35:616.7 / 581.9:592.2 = 1.16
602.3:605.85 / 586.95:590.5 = 1.69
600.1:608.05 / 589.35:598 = 1.13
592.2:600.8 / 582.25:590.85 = 1.20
